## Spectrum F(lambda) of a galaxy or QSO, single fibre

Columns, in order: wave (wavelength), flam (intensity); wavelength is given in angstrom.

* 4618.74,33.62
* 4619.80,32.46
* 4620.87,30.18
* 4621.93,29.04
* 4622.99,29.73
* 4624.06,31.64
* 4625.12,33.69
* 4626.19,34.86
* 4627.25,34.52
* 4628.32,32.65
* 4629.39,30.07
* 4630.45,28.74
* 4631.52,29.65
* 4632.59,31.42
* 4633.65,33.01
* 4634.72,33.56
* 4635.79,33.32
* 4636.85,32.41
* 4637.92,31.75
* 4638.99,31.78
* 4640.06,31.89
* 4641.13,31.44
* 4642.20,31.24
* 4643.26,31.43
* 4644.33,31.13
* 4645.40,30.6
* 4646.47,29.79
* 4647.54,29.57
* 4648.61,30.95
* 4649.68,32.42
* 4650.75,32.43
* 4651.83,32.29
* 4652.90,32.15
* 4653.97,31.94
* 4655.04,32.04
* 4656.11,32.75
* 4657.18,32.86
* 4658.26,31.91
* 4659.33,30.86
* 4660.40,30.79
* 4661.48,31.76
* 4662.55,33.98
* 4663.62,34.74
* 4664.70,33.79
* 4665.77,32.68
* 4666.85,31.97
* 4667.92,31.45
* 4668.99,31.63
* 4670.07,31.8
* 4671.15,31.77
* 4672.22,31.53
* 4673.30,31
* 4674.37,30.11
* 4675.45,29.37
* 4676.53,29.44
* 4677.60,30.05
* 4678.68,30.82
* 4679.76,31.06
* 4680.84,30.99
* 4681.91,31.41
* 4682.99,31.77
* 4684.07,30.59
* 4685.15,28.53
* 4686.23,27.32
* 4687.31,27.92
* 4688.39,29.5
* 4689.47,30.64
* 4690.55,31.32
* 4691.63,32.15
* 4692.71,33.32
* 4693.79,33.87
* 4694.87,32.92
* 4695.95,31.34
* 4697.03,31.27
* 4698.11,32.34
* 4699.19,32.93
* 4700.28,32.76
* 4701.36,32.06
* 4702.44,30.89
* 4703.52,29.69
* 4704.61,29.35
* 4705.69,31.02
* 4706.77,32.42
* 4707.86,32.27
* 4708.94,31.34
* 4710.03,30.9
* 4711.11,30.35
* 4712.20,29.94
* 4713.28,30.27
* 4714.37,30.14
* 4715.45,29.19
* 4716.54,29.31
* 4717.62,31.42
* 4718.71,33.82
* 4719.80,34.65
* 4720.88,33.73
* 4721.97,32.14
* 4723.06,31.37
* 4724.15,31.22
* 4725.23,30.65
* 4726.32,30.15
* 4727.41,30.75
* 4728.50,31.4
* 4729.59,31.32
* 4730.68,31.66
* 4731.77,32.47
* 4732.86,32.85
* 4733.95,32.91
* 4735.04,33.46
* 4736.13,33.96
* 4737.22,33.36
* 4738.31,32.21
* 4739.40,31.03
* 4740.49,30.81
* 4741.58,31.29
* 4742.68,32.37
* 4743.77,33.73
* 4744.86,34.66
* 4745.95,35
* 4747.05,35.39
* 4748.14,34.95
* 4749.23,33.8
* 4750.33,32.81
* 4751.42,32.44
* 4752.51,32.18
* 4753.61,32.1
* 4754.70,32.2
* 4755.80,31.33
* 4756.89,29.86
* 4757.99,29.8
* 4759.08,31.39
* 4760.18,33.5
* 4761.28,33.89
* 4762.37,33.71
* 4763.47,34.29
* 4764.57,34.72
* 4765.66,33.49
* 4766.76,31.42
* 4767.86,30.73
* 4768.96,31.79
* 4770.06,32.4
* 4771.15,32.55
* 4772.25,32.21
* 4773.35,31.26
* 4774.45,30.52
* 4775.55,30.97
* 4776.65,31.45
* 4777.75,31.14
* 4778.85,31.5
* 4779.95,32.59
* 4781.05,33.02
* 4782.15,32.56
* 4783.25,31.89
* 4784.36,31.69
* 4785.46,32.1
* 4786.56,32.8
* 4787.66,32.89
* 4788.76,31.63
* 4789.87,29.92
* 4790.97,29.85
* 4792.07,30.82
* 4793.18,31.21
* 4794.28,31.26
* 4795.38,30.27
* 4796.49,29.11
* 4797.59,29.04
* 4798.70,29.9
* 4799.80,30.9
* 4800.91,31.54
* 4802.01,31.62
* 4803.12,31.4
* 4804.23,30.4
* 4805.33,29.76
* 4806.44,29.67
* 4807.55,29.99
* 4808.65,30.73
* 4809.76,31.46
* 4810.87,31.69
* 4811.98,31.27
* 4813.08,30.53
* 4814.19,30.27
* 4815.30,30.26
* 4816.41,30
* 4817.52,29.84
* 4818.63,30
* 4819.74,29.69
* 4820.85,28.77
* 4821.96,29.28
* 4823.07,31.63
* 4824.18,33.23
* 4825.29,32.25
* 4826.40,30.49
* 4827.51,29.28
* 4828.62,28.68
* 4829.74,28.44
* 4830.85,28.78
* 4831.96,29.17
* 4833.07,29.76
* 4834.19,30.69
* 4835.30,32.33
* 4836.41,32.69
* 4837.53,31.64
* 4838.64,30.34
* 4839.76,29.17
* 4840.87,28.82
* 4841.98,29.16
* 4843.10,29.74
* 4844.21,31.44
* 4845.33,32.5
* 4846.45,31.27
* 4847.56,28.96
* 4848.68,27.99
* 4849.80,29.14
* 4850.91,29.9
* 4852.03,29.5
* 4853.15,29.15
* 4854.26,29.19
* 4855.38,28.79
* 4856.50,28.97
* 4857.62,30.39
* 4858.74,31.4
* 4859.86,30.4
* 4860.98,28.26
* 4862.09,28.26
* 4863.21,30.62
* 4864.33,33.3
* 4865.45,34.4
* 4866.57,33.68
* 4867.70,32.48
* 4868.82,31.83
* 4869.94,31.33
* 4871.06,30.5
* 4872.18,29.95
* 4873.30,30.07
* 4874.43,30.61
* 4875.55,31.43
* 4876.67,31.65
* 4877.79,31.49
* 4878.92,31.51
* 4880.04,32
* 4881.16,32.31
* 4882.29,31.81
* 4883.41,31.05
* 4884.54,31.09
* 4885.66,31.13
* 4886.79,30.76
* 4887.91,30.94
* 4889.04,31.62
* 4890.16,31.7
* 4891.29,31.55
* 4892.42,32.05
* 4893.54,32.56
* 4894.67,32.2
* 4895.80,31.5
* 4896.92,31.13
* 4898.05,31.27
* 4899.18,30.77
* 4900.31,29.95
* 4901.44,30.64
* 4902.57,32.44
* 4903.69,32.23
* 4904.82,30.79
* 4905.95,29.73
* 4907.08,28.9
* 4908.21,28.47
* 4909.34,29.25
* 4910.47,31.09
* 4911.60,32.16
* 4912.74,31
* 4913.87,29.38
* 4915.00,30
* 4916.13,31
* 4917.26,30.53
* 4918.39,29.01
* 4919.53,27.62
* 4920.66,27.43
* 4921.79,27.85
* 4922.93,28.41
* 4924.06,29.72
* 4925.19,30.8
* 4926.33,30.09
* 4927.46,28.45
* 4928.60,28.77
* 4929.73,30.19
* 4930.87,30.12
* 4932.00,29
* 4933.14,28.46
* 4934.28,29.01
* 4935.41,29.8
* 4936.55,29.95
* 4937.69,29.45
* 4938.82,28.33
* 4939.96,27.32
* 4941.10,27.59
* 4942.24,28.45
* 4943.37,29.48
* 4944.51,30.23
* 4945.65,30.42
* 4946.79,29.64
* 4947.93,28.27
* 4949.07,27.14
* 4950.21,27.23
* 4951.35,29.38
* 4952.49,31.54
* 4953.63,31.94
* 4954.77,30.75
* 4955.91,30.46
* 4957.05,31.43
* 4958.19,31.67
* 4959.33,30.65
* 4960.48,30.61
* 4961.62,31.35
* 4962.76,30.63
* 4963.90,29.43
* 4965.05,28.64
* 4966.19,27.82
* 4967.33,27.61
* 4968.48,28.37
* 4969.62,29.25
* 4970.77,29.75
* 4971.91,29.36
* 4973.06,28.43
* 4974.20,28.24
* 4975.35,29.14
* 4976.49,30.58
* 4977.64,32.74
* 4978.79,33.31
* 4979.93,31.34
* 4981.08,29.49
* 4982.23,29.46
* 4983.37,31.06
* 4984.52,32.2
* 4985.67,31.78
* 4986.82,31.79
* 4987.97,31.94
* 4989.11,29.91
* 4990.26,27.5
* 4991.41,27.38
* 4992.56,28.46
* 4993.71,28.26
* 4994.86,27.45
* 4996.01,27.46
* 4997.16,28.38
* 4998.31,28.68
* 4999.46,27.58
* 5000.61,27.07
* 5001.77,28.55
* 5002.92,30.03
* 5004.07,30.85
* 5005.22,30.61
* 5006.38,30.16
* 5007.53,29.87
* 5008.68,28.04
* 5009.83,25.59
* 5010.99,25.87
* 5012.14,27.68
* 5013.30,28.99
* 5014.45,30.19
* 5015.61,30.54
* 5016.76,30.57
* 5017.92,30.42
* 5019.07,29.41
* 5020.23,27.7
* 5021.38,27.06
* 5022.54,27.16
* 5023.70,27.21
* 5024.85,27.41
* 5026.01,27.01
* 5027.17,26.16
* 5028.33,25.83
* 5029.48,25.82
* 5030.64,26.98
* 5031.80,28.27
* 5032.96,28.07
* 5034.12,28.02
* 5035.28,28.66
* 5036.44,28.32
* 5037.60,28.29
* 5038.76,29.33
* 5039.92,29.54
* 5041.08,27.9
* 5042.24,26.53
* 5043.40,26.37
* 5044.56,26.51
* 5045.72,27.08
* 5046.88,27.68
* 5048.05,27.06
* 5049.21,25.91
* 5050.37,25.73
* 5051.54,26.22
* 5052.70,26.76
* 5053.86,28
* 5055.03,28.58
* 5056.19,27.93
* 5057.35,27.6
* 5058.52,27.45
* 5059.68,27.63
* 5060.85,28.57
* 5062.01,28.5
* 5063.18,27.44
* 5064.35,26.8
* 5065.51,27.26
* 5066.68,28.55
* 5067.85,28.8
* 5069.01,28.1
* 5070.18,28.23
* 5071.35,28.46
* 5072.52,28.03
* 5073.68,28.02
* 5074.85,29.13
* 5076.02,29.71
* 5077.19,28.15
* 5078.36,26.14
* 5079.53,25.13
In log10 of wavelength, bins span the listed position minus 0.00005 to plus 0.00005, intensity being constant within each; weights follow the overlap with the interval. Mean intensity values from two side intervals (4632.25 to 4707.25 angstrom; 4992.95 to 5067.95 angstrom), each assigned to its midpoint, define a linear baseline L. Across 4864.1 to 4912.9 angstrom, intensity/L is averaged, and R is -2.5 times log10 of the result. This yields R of -0.07 mag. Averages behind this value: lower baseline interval 31.5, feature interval 31.3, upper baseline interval 27.9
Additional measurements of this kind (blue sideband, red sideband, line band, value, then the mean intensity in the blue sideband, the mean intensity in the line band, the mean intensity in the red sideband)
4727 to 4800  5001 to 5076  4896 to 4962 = -0.01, 32.1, 29.8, 28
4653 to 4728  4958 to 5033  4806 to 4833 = 0.01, 31.4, 30.2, 29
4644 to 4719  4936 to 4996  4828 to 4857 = 0.02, 31.3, 29.9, 29.7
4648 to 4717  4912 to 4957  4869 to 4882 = -0.05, 31.3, 31.2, 29.4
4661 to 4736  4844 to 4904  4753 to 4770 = -0.03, 31.4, 32.3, 31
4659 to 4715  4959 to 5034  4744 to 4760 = -0.07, 31.2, 32.8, 29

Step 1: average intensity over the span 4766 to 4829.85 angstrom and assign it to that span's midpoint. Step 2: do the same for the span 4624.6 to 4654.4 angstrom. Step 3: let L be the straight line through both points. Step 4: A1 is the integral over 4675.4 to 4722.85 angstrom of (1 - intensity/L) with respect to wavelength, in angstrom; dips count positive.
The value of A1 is 0.5 angstrom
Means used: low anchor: 31.8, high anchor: 30.9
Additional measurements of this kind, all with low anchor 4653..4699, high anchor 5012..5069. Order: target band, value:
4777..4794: -0.76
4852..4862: 0.04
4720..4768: -2.72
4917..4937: -0.16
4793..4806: -0.13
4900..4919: -0.84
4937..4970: -0.96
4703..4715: 0.16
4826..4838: -0.12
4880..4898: -1.39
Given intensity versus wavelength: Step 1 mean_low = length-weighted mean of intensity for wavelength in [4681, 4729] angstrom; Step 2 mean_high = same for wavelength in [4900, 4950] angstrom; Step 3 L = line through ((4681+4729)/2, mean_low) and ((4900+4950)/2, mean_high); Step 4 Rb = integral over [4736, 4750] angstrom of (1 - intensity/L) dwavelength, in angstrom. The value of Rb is -1.1 angstrom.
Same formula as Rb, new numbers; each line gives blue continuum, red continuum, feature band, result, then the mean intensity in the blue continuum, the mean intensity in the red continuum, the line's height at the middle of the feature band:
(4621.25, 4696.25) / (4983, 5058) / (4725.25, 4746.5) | -1.1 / 31.5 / 28.2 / 30.8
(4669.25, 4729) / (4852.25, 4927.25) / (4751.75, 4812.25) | -1.2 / 31.1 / 30.7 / 30.9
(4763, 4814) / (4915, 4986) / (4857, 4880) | -0.5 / 31.4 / 29.6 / 30.5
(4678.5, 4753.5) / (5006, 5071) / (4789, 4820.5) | 0.2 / 31.7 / 27.8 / 30.7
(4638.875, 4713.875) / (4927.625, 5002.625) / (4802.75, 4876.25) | -0.3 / 31.3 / 29.5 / 30.3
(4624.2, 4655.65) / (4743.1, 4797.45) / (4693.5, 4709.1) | 0.1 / 31.8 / 32.2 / 32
